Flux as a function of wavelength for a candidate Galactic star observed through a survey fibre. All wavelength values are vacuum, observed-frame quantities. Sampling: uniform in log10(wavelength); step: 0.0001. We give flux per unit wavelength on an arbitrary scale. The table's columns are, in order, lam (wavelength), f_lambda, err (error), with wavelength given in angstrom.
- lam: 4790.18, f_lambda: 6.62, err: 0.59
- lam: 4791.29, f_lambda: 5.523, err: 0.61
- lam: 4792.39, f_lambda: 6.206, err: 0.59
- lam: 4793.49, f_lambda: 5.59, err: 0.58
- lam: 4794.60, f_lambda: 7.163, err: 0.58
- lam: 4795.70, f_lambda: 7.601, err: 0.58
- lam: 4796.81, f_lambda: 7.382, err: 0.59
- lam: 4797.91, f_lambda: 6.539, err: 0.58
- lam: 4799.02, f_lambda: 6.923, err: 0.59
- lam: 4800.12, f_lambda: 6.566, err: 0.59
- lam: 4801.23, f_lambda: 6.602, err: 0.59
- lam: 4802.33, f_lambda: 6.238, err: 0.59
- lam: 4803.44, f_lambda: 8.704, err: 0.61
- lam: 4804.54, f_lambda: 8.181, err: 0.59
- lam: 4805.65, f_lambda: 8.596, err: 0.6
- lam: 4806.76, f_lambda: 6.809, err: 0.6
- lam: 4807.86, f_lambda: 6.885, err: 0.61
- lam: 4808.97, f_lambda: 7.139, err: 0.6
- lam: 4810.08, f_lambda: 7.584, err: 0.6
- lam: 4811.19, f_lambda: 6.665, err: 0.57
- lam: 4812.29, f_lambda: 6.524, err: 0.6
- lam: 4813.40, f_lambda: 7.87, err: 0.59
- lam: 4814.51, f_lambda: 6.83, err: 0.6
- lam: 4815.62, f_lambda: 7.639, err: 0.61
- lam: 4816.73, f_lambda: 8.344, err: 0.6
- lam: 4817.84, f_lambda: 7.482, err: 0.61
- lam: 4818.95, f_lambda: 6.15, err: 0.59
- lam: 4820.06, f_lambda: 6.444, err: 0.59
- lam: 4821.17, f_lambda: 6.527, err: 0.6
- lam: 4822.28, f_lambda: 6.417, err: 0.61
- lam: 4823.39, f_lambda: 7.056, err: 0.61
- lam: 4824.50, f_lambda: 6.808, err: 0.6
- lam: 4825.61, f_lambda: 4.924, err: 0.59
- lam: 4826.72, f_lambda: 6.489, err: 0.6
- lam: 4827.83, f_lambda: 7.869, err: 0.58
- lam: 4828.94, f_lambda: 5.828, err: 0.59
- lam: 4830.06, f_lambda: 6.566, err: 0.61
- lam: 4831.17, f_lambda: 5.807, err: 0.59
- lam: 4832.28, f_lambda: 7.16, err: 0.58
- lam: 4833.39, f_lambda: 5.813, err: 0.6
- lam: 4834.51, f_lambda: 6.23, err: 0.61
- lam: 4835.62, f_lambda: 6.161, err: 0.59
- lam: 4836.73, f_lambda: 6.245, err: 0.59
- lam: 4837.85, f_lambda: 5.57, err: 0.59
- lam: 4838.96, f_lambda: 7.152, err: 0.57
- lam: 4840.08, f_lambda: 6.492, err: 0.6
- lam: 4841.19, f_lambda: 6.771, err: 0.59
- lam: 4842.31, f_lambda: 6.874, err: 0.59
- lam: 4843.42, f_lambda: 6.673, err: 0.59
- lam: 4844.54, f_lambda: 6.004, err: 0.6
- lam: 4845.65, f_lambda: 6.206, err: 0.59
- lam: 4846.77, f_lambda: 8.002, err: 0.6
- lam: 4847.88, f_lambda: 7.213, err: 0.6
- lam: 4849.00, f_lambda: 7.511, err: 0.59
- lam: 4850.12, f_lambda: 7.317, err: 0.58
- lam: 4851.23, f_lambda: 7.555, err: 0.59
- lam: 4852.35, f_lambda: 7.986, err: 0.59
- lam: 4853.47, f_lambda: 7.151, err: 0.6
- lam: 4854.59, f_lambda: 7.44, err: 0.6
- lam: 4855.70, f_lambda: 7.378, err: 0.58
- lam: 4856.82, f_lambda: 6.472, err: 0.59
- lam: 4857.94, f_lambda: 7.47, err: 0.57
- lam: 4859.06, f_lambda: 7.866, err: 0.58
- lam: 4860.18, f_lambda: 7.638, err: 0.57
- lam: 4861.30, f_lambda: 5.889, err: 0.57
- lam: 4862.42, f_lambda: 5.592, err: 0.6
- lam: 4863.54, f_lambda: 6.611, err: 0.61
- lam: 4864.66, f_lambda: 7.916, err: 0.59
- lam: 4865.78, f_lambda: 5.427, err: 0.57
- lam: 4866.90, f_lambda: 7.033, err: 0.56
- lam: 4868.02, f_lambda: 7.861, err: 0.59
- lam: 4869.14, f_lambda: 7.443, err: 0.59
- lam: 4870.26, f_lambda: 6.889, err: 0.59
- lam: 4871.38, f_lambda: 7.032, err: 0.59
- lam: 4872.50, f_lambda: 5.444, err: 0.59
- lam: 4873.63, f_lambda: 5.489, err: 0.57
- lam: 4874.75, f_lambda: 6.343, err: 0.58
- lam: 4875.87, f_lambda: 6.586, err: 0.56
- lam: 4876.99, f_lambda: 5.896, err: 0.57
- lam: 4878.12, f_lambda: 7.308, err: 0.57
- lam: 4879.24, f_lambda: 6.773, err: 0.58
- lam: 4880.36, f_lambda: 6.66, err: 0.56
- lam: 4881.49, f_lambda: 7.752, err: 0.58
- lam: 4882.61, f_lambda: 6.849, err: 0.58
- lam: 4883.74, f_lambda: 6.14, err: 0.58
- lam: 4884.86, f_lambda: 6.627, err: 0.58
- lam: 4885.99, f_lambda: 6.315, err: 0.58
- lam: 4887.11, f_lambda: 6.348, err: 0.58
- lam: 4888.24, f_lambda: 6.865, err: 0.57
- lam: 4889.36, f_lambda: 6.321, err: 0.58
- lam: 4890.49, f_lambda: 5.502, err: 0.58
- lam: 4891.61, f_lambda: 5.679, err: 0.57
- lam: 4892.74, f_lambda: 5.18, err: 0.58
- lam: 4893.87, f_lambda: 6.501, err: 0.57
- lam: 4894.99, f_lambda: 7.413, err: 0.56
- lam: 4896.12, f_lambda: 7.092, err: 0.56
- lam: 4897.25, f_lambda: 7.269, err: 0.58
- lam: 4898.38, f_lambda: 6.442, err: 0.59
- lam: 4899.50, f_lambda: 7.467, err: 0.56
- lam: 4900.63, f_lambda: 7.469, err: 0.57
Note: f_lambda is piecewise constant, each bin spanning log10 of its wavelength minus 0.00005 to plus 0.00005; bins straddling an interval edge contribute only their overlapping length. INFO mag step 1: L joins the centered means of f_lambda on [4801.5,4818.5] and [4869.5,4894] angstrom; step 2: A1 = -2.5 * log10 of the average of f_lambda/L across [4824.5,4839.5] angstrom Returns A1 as 0.13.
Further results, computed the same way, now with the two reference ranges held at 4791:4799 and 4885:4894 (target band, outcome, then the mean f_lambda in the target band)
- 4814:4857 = -0.06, 6.79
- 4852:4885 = -0.10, 6.83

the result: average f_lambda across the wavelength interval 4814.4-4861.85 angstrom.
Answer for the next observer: 6.82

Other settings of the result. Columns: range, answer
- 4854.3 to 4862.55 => 7.03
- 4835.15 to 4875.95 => 6.83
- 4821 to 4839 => 6.37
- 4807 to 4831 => 6.84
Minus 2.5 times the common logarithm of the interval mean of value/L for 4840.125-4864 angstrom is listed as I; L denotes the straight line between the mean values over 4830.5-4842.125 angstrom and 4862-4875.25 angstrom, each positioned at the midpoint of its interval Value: -0.087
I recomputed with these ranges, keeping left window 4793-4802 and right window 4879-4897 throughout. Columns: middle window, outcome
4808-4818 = -0.09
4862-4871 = -0.05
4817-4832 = 0.03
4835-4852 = -0.02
